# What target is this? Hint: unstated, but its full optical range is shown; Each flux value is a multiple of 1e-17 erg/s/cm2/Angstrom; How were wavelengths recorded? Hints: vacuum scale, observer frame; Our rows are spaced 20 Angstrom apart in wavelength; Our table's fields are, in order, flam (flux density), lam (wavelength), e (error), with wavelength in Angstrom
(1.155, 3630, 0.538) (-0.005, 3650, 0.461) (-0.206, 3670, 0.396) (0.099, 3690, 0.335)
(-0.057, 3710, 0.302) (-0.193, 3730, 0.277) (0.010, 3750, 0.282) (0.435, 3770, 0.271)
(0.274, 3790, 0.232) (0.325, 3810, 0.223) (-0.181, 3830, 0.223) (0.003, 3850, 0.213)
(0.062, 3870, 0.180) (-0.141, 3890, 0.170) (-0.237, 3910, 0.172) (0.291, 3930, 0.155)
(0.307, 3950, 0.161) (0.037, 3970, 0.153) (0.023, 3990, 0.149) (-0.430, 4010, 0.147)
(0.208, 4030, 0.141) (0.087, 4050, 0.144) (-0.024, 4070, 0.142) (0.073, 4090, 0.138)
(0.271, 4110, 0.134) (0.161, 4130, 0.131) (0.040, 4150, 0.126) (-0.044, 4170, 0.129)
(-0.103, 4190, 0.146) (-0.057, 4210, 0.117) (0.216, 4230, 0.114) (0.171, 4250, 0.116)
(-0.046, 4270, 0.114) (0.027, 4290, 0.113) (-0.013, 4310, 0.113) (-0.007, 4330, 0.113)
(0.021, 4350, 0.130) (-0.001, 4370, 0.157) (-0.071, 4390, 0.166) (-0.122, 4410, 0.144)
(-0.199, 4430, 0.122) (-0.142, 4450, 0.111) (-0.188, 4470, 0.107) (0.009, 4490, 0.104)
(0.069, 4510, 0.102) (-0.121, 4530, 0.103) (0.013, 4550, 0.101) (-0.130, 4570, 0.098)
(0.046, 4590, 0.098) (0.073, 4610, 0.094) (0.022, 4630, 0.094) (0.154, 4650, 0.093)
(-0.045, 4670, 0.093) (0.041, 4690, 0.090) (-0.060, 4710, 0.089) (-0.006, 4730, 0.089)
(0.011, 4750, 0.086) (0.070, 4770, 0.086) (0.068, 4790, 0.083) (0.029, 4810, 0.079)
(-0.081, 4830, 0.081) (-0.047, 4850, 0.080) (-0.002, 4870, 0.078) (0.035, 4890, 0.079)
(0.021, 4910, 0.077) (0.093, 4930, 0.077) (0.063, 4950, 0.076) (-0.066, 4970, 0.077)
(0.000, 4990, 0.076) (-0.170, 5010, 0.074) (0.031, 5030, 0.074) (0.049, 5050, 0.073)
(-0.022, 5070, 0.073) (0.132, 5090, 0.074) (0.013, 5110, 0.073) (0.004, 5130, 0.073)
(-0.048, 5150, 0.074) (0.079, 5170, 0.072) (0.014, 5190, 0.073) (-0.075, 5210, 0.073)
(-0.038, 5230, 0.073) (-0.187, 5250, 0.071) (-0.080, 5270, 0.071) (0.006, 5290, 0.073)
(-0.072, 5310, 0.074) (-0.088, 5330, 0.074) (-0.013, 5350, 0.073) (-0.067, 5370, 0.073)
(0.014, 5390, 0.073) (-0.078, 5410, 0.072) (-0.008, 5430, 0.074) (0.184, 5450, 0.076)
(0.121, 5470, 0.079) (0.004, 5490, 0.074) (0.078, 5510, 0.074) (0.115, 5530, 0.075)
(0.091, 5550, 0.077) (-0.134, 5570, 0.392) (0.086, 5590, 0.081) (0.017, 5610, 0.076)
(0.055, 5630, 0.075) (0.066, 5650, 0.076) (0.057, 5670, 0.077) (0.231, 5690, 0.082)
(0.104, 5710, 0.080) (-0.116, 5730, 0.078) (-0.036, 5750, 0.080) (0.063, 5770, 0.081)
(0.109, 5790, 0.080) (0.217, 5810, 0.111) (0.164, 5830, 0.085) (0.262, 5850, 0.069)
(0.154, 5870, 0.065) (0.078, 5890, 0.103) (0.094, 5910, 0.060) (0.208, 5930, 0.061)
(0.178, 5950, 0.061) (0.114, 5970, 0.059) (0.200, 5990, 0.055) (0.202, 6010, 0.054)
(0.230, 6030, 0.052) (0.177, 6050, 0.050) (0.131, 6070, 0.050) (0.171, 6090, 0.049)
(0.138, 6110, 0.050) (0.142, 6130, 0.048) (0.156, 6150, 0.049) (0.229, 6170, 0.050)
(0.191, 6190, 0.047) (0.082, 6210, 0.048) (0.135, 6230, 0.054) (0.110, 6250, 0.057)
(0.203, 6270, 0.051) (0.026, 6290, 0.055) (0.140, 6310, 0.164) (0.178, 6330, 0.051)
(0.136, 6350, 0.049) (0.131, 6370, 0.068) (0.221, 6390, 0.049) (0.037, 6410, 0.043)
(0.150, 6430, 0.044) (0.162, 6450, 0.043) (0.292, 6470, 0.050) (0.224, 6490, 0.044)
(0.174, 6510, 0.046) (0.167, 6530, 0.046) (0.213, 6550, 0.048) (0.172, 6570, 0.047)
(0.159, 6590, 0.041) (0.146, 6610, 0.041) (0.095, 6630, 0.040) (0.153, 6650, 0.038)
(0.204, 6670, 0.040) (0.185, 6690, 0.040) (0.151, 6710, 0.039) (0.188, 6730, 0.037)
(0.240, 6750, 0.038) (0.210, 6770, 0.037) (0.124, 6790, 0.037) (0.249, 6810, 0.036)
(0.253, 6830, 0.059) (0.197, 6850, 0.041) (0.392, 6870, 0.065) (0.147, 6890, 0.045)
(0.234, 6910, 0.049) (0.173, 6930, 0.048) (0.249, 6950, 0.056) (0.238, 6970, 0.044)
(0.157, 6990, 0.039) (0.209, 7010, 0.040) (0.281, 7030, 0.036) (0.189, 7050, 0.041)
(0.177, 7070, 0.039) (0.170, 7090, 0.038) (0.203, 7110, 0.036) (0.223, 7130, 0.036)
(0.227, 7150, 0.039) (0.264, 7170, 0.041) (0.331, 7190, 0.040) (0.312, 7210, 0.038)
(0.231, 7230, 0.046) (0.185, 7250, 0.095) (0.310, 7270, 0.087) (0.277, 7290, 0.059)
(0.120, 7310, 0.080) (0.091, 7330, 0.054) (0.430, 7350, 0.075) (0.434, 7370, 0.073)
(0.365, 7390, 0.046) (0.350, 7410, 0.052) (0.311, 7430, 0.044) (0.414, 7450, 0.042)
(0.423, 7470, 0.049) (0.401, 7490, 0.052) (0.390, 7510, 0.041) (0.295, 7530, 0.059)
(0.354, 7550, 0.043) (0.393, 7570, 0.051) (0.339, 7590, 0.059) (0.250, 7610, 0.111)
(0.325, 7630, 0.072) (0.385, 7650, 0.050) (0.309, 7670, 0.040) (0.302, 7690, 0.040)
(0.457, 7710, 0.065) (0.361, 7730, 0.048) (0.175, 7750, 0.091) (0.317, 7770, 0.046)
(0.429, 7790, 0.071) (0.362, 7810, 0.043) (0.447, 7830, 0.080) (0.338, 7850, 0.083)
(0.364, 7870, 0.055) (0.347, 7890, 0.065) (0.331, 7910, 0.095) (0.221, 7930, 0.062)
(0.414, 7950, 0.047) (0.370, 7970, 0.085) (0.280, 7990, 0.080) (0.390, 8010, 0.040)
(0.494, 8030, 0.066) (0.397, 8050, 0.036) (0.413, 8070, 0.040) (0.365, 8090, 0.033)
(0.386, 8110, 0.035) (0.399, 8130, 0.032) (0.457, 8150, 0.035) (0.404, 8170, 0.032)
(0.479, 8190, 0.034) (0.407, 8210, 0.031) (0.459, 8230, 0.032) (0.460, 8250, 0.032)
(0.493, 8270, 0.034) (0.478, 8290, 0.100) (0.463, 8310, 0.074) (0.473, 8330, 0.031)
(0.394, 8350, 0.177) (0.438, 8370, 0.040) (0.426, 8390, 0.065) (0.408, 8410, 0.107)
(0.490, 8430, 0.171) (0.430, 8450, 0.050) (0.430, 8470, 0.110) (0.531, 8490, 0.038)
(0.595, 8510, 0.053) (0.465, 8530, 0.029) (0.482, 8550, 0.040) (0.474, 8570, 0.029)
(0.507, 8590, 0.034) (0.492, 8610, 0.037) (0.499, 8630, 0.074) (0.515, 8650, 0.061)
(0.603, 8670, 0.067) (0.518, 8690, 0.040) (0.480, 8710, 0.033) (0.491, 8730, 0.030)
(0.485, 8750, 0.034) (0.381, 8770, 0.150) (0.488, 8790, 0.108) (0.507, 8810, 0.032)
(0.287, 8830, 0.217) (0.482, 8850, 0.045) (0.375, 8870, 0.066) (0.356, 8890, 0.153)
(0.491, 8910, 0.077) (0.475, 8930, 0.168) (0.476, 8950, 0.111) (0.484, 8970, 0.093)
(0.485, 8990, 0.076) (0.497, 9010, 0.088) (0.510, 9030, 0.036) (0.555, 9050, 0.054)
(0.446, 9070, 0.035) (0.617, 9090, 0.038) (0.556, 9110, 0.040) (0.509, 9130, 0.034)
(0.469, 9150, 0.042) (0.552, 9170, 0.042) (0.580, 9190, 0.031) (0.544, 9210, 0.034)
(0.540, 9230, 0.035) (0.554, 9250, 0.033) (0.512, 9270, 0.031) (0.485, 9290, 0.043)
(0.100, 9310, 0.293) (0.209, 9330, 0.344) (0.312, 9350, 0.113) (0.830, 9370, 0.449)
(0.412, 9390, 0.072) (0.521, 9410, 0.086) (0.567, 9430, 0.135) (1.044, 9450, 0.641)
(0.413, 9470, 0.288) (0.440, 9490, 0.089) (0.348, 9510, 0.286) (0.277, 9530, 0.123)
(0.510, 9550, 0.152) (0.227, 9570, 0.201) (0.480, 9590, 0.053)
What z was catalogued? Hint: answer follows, 0.84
